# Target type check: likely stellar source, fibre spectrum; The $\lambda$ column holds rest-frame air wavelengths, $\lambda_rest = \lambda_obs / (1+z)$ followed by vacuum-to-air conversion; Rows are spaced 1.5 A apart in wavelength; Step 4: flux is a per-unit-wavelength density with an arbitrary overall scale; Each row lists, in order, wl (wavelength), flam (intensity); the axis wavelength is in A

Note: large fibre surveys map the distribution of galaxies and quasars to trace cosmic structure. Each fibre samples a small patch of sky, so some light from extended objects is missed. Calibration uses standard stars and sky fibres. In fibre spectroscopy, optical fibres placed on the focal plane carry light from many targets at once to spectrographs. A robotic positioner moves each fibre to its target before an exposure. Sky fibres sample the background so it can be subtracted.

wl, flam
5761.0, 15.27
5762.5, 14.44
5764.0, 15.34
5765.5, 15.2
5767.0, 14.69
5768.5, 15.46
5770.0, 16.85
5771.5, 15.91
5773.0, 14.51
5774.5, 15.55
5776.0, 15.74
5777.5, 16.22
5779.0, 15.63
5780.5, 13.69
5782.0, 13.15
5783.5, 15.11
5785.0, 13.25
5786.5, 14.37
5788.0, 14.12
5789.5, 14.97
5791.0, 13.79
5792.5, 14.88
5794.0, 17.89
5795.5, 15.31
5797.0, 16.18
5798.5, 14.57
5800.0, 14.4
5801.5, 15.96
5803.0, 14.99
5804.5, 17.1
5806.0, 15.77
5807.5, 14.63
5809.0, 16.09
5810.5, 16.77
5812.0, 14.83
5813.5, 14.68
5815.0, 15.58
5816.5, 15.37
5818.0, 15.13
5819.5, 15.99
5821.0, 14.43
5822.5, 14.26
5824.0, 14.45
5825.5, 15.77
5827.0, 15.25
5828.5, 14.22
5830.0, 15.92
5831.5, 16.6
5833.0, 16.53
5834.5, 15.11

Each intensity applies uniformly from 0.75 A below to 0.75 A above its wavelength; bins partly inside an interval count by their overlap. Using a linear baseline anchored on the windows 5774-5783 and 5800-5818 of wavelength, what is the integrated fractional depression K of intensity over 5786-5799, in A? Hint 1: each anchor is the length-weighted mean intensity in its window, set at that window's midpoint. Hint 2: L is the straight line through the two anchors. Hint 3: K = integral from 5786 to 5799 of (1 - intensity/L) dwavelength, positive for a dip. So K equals 0.1 A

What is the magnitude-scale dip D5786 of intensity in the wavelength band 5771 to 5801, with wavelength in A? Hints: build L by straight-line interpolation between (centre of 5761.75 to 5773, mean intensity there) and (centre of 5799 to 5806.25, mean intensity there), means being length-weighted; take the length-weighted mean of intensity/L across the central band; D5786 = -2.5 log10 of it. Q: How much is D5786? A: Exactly 0.04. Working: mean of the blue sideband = 15.4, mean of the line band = 15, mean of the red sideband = 15.6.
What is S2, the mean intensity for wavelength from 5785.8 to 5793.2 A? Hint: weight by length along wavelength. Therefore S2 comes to 14.4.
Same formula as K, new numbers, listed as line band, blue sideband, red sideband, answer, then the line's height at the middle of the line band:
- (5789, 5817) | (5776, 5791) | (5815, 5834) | -1.04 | 14.9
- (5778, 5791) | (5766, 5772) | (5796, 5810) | 1.11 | 15.6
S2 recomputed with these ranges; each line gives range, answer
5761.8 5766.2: 15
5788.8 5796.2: 15.4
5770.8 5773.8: 15.2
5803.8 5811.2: 16.1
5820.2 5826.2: 14.7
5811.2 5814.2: 14.8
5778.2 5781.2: 14.7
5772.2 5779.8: 15.5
